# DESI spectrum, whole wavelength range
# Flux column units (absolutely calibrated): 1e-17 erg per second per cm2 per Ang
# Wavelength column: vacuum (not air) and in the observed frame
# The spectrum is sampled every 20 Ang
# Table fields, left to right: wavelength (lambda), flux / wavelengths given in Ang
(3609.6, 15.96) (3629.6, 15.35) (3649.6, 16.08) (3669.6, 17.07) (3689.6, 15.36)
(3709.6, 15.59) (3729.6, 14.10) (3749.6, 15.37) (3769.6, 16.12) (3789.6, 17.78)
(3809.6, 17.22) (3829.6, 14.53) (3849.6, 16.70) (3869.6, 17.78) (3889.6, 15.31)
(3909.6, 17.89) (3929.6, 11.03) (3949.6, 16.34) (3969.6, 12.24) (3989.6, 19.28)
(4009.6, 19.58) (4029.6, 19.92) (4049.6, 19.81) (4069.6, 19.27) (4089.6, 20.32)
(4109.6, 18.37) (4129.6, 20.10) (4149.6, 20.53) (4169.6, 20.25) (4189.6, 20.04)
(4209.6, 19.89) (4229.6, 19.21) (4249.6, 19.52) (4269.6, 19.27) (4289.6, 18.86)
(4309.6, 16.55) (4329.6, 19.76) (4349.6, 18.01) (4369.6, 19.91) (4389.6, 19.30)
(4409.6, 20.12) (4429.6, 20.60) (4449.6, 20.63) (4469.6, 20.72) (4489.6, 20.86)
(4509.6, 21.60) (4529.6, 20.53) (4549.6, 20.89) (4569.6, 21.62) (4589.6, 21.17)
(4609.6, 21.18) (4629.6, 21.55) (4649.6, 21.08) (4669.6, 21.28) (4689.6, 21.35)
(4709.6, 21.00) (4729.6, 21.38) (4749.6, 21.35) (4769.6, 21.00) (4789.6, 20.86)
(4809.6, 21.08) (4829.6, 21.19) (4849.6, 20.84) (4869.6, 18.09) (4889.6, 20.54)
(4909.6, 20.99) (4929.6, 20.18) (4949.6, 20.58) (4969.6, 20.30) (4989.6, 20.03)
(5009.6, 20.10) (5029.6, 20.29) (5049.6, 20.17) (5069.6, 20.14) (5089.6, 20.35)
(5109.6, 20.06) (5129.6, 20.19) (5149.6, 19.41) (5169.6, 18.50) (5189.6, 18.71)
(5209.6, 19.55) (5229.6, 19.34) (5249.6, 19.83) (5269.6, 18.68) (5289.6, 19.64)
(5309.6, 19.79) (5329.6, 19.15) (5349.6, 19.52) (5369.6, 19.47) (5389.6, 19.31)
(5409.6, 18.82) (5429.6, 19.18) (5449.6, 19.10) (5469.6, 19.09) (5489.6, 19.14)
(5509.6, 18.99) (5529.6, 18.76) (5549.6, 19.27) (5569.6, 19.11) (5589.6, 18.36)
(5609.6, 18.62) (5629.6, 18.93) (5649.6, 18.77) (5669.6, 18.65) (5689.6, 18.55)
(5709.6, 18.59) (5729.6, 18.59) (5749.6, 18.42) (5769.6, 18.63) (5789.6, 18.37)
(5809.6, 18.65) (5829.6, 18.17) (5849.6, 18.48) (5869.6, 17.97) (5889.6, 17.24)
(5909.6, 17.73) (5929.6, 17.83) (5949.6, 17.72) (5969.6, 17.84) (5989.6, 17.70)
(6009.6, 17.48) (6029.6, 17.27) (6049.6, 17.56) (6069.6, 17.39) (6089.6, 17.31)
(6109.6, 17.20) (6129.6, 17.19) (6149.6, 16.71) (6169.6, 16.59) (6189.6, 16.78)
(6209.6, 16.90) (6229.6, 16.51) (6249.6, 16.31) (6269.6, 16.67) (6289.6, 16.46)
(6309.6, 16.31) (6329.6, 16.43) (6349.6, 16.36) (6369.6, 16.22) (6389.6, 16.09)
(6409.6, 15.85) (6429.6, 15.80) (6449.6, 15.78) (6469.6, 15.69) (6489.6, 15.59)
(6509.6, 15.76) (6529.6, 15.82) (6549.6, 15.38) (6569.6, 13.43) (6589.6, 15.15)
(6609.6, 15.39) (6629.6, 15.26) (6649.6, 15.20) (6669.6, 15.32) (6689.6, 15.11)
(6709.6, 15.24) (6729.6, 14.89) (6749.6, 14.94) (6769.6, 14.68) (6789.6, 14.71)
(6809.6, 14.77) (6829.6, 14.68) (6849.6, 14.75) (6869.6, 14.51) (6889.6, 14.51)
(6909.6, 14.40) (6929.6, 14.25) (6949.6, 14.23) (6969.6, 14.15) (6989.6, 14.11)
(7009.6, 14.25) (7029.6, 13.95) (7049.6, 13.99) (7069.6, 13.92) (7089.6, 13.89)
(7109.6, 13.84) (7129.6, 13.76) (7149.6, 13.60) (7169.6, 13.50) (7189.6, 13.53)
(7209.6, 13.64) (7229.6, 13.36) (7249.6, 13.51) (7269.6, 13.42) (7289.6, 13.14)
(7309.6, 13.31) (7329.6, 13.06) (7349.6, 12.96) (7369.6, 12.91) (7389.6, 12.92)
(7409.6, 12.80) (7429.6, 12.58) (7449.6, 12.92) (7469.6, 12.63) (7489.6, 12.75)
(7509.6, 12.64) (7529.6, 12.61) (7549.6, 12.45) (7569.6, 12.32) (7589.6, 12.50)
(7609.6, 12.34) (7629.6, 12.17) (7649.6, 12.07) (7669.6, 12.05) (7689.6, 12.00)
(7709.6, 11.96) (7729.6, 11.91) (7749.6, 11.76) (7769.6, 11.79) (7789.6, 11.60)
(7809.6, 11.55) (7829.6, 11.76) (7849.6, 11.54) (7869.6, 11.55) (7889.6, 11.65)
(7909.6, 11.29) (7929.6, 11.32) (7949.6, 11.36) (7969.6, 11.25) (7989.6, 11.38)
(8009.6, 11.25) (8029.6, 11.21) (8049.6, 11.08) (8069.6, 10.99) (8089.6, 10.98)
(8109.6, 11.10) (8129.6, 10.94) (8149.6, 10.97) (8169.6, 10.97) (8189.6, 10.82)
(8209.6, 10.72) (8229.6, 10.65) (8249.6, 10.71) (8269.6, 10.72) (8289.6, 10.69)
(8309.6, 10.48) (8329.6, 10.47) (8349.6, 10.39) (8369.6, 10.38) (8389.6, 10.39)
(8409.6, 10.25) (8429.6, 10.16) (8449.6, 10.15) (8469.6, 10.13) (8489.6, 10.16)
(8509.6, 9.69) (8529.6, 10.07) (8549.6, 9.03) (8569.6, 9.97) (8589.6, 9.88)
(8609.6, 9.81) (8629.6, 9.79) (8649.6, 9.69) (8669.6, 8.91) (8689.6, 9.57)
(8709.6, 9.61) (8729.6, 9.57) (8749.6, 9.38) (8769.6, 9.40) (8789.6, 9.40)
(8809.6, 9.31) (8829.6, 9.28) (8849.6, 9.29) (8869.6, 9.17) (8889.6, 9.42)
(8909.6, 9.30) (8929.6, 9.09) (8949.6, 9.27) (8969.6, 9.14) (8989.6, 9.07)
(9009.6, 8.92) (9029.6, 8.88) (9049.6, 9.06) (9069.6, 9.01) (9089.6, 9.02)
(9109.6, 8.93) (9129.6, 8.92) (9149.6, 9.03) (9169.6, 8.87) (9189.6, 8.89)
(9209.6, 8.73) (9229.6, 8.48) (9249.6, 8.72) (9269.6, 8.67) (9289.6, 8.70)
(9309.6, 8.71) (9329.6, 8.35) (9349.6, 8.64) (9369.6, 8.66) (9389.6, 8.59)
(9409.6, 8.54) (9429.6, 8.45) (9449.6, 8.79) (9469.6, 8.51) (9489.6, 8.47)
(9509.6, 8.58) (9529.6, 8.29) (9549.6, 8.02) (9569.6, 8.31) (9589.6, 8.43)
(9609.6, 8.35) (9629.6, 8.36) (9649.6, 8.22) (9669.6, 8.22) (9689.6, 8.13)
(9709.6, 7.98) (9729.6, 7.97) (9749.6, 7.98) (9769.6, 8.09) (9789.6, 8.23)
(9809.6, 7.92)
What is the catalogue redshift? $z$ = 0.000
